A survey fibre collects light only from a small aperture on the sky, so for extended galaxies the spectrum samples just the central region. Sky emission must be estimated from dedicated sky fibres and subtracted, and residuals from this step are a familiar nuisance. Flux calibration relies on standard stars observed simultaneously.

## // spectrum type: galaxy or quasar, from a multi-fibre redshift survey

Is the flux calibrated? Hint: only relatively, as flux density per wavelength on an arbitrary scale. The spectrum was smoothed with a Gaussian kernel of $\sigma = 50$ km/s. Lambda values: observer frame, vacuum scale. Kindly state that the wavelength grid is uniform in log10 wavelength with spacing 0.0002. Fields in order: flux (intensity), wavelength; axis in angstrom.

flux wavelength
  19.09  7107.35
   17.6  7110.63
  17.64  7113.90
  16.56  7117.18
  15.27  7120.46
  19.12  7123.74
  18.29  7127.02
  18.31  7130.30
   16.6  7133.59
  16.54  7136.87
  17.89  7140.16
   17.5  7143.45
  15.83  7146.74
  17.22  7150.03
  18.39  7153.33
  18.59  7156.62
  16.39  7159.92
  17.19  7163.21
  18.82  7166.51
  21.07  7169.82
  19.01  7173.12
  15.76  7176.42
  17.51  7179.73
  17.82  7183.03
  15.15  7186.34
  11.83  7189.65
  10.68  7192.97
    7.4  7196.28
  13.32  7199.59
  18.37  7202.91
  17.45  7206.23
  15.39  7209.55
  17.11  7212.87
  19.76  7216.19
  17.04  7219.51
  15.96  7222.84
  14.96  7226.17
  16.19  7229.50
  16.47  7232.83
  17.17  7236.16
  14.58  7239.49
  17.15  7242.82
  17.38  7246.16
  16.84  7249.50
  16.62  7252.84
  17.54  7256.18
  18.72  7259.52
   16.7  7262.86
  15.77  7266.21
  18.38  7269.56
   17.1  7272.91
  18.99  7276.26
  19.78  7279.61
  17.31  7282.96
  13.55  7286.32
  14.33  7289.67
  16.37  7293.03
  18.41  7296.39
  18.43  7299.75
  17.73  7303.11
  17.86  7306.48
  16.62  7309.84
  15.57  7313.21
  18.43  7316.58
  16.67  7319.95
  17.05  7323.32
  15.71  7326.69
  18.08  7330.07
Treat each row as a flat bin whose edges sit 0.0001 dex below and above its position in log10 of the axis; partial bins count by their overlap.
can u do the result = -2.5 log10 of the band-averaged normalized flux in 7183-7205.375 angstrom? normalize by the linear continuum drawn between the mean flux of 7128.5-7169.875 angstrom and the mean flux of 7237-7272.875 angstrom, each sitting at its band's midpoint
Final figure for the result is 0.28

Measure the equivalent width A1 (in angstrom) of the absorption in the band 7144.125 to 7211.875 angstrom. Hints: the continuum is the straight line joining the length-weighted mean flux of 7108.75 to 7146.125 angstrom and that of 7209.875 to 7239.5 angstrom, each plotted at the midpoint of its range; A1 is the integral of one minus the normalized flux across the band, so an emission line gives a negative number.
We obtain 3.2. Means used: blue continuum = 17.4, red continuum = 16.6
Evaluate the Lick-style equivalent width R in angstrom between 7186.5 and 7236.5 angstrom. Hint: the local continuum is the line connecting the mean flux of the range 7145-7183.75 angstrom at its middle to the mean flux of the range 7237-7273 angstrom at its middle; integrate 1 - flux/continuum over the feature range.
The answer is 6.1 angstrom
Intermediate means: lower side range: 17.8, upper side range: 17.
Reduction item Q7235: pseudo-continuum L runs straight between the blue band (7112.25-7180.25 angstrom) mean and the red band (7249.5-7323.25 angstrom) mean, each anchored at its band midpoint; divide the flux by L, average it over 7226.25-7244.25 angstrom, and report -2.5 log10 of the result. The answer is 0.074 mag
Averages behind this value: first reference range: 17.6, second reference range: 17.2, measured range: 16.2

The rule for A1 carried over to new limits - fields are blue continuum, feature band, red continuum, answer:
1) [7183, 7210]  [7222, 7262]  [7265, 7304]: -2.7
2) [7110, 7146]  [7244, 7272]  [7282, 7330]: -0.5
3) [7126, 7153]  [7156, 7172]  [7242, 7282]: -1.0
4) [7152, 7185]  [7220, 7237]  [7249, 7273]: 1.3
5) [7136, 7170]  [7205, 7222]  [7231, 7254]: -0.3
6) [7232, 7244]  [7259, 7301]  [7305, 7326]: -1.3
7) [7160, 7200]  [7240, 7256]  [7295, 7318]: -0.2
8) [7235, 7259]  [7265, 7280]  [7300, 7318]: -0.8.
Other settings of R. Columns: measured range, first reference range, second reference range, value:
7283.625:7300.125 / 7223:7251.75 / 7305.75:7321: 0.7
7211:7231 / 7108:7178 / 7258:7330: 0.6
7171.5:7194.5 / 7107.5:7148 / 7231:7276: 2.4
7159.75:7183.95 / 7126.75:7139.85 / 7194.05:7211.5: -3.7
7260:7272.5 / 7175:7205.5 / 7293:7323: -0.7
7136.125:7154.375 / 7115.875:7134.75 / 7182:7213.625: -0.8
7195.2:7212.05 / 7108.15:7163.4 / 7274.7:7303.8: 2.5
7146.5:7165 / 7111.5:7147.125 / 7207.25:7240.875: -0.3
